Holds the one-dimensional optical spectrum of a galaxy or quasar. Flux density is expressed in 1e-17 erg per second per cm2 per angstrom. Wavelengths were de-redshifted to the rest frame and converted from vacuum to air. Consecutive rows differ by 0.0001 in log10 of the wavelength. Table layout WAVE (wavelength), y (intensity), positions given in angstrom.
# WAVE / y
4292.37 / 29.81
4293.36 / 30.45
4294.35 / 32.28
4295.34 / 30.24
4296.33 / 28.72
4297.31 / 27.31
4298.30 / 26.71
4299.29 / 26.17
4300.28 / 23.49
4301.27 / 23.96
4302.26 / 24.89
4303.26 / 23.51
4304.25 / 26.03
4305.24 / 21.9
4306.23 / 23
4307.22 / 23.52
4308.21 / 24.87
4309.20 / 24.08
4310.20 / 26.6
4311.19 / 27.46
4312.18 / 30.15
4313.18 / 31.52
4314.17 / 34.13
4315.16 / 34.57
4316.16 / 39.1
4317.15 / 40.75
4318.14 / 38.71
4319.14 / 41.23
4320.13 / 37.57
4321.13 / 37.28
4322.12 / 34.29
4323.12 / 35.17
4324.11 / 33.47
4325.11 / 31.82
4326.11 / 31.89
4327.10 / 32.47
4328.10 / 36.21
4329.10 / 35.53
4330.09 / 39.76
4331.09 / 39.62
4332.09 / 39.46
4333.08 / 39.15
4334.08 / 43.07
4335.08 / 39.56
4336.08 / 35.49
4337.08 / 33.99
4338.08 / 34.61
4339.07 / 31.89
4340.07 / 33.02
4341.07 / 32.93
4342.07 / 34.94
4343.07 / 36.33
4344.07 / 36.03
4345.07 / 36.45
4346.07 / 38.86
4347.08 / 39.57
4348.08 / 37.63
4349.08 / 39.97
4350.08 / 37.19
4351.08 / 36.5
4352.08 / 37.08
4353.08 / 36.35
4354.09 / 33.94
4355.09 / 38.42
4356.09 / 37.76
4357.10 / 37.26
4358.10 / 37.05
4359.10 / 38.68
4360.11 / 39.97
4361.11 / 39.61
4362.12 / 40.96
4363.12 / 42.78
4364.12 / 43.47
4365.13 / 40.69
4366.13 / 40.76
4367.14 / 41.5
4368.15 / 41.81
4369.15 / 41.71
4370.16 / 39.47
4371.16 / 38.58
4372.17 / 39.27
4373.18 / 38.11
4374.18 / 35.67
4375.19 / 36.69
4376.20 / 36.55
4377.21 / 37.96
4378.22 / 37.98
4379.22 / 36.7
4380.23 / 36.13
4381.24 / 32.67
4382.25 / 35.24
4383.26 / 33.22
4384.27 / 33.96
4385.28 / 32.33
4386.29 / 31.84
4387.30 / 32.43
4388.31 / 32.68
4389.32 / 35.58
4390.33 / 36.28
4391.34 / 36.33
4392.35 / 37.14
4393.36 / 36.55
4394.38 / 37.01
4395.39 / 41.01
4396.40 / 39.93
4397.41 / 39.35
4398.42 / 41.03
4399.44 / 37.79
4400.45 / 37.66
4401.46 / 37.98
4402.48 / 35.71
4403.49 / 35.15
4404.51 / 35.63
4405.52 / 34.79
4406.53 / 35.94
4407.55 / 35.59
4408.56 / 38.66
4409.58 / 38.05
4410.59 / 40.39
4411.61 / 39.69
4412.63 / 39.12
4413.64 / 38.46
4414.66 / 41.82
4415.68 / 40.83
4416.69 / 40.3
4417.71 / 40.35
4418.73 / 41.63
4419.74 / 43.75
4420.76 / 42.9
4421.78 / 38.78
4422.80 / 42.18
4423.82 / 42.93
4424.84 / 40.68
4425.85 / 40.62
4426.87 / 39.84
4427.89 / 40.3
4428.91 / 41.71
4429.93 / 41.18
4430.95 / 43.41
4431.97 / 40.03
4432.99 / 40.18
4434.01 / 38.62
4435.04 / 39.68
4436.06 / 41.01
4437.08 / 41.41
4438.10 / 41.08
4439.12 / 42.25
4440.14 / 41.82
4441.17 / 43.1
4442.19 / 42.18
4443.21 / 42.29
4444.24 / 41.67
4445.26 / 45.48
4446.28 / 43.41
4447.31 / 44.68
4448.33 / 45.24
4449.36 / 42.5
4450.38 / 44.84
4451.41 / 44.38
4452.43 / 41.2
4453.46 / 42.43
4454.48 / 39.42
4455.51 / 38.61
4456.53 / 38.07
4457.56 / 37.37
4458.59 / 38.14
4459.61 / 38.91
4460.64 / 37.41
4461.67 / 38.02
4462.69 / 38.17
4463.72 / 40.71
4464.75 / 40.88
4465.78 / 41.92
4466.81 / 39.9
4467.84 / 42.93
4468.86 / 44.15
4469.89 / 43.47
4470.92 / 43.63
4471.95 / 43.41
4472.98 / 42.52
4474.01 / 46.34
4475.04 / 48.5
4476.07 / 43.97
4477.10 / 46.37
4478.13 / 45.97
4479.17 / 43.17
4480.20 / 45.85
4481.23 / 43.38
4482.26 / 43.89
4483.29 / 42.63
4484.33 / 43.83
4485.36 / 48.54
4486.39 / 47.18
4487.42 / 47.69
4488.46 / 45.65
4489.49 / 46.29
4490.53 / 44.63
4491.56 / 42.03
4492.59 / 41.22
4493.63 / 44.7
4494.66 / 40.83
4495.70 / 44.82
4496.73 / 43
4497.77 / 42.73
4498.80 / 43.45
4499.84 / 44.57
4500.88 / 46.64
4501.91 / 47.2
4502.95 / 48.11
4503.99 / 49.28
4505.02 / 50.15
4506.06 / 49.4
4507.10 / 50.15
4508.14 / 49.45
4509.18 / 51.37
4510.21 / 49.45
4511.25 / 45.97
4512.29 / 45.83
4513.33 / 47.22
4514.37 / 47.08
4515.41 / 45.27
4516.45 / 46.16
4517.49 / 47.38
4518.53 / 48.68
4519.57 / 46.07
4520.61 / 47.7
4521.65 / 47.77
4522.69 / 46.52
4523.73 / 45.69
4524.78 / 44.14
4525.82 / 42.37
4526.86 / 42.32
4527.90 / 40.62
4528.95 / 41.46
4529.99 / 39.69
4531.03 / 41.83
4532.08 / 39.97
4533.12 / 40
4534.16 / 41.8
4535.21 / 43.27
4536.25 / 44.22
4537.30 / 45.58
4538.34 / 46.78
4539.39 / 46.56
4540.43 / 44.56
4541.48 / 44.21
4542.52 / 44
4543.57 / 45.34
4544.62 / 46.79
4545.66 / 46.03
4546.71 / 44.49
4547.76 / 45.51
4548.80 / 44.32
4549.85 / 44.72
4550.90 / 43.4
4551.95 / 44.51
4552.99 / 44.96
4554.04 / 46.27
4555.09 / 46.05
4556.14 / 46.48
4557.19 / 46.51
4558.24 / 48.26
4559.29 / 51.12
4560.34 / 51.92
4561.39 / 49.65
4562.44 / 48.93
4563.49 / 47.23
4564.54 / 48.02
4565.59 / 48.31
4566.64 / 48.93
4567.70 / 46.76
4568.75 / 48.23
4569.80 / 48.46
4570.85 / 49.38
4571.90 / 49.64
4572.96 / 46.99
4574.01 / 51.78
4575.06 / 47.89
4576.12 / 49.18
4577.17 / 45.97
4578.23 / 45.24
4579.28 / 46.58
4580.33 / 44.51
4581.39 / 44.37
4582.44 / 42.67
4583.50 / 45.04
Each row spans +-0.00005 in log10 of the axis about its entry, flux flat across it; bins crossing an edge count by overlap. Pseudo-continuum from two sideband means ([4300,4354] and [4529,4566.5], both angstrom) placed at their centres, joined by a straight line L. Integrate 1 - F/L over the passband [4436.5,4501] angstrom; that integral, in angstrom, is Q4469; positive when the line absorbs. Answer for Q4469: -2.59 angstrom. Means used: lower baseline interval 33.7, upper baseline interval 45.5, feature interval 42.9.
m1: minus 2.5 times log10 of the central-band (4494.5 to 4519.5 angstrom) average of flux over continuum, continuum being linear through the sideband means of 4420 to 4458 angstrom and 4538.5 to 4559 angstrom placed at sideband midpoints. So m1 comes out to -0.069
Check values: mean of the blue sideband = 41.6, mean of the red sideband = 45.5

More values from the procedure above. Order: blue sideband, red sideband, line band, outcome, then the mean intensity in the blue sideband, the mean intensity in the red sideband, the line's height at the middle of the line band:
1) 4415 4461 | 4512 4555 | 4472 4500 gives -0.04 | 41.3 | 44.7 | 43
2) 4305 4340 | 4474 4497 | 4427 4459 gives 0.01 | 33.9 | 44.8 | 42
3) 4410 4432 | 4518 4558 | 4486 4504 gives -0.04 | 41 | 44.5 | 43.2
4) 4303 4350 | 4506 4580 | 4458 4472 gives 0.03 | 34.1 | 46.2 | 41.9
